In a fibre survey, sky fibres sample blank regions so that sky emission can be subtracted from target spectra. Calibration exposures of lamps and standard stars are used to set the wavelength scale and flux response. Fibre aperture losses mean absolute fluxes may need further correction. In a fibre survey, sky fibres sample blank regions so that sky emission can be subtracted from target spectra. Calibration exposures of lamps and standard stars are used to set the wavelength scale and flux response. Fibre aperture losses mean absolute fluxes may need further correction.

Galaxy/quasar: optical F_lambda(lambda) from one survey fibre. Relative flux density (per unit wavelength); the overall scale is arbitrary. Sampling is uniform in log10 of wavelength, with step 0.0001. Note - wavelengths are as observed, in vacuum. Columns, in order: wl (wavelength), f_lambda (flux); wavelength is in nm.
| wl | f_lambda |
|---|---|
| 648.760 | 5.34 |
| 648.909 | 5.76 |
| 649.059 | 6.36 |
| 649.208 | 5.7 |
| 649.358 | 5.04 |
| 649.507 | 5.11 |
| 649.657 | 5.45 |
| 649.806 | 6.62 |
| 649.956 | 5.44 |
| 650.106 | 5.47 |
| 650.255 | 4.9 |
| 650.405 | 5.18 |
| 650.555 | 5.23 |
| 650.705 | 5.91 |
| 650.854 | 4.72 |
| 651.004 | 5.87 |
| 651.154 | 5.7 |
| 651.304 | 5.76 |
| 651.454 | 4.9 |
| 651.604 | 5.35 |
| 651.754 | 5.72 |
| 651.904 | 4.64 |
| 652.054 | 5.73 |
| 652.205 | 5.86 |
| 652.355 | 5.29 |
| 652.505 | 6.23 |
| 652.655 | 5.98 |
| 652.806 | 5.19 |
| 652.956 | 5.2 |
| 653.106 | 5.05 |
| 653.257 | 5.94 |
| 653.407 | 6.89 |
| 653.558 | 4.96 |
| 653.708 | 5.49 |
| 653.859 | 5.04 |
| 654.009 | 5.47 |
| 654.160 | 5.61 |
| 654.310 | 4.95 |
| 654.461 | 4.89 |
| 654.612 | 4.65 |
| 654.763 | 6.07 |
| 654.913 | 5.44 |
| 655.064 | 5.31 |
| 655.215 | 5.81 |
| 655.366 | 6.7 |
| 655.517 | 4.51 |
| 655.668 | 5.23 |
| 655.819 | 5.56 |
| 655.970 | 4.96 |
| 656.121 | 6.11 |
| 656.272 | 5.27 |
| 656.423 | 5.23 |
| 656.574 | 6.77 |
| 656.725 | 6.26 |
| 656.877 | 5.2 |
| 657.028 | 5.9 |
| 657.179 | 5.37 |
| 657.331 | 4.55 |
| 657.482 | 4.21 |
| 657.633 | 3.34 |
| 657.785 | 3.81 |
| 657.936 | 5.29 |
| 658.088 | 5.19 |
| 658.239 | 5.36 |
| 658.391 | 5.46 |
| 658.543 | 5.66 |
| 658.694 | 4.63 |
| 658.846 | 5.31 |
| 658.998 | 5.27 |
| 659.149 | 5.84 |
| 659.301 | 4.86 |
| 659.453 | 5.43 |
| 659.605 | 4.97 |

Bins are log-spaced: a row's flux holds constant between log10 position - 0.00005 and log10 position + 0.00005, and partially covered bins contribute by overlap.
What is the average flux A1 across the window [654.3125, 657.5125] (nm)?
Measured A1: 5.43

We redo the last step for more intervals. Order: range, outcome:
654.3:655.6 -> 5.39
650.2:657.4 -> 5.47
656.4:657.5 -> 5.51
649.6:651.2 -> 5.5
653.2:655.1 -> 5.44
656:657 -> 5.77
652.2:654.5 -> 5.5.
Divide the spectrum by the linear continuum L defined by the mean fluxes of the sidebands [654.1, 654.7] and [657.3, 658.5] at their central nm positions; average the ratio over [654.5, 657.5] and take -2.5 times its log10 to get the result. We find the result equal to -0.13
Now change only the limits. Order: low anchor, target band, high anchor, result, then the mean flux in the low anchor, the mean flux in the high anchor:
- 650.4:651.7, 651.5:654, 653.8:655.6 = -0.03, 5.42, 5.37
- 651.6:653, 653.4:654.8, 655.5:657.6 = 0.03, 5.53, 5.35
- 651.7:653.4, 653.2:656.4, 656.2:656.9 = 0.05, 5.58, 5.79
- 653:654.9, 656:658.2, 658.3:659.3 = 0.04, 5.42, 5.32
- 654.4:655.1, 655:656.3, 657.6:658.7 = -0.07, 5.28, 4.91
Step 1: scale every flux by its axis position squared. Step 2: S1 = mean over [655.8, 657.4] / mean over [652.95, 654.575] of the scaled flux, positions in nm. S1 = 1.04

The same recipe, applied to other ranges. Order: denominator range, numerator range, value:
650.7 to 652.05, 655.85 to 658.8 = 0.98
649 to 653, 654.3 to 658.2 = 0.97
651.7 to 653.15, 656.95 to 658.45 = 0.90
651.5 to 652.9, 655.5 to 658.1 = 0.95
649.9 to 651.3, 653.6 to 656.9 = 1.03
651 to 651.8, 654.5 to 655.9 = 1.00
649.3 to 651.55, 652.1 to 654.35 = 1.03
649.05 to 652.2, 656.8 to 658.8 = 0.92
